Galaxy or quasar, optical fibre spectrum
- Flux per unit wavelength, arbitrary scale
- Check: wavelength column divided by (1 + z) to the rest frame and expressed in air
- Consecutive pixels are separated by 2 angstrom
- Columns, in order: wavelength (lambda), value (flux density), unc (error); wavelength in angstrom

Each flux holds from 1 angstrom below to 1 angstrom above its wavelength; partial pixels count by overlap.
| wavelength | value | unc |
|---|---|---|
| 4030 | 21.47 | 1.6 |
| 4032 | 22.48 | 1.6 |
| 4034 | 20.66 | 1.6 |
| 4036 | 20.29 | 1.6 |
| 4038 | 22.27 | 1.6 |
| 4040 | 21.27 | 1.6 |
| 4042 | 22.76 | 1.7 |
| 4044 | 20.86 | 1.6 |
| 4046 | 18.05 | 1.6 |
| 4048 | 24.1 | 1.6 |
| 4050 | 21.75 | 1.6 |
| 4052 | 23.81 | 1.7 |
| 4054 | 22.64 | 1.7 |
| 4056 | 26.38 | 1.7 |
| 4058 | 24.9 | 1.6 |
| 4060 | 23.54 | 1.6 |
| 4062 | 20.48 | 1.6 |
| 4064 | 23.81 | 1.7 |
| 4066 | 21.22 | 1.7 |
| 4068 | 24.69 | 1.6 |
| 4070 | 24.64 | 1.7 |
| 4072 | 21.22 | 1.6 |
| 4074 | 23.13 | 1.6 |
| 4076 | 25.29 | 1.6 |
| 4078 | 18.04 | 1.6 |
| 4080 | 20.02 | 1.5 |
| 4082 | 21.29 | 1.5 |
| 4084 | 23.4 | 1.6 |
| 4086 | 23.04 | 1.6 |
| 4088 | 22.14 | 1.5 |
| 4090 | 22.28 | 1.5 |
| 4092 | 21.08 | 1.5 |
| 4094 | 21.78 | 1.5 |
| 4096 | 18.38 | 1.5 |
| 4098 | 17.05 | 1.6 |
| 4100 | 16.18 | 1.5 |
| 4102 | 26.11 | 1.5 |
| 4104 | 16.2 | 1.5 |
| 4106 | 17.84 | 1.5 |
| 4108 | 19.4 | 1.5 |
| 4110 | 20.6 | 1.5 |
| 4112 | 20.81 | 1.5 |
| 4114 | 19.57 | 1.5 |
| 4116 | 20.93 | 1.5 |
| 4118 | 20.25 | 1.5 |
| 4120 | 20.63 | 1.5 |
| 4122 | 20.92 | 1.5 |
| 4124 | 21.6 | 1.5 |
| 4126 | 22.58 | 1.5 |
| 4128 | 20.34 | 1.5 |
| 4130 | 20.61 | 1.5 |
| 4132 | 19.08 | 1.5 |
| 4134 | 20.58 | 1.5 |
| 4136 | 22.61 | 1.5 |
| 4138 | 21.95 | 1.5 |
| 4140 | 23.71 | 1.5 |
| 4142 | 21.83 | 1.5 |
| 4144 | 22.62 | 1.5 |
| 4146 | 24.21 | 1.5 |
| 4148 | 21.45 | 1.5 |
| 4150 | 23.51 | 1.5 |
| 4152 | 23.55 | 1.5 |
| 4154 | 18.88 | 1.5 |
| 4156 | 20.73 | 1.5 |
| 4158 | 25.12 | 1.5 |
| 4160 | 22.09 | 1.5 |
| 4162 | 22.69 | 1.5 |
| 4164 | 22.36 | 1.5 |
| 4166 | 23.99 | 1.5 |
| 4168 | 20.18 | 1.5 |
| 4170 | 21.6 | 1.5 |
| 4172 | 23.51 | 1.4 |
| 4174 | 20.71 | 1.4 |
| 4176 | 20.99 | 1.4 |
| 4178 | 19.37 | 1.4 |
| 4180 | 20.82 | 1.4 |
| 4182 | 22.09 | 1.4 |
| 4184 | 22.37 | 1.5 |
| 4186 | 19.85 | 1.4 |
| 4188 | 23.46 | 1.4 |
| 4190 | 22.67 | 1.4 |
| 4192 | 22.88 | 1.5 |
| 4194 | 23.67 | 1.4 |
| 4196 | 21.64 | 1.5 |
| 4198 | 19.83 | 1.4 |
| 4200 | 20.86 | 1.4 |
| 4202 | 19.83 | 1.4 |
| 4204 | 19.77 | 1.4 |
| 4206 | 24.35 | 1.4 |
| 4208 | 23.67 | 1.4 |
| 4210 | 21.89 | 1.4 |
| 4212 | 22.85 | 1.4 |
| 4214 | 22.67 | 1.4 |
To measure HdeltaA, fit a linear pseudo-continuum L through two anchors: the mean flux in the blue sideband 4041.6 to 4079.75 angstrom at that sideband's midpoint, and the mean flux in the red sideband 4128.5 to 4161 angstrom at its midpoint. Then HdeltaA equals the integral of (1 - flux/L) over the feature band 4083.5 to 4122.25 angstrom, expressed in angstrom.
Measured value 3.4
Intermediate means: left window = 22.6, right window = 22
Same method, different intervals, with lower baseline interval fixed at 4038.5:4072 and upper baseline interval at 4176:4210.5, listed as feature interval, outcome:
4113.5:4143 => 1.3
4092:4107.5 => 2.2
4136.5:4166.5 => -0.7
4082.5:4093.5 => 0.1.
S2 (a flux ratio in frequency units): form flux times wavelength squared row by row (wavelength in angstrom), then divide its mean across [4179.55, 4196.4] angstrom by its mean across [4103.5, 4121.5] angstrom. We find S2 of 1.2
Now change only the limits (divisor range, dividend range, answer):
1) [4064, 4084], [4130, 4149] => 1.01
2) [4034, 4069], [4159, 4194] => 1.04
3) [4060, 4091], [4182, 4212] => 1.04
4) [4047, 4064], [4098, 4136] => 0.89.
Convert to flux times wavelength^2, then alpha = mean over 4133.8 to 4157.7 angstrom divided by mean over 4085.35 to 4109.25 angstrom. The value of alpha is 1.14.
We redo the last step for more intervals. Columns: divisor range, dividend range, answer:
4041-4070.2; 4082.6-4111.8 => 0.91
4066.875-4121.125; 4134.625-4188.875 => 1.09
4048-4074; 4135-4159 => 1.01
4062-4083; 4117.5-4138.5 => 0.97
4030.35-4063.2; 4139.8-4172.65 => 1.06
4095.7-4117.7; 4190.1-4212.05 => 1.18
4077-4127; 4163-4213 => 1.11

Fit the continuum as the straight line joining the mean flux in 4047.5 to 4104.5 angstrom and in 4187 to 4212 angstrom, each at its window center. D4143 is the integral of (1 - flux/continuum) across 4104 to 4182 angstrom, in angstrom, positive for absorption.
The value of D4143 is 2.5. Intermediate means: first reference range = 22.1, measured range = 21.4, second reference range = 22.1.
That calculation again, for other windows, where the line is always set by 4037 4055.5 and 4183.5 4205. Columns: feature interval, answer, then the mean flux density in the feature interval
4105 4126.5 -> 1.4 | 20.4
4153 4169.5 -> -0.3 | 22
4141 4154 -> -0.5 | 22.6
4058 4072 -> -0.7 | 23.1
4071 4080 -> 0.1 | 21.7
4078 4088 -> 0.2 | 21.6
